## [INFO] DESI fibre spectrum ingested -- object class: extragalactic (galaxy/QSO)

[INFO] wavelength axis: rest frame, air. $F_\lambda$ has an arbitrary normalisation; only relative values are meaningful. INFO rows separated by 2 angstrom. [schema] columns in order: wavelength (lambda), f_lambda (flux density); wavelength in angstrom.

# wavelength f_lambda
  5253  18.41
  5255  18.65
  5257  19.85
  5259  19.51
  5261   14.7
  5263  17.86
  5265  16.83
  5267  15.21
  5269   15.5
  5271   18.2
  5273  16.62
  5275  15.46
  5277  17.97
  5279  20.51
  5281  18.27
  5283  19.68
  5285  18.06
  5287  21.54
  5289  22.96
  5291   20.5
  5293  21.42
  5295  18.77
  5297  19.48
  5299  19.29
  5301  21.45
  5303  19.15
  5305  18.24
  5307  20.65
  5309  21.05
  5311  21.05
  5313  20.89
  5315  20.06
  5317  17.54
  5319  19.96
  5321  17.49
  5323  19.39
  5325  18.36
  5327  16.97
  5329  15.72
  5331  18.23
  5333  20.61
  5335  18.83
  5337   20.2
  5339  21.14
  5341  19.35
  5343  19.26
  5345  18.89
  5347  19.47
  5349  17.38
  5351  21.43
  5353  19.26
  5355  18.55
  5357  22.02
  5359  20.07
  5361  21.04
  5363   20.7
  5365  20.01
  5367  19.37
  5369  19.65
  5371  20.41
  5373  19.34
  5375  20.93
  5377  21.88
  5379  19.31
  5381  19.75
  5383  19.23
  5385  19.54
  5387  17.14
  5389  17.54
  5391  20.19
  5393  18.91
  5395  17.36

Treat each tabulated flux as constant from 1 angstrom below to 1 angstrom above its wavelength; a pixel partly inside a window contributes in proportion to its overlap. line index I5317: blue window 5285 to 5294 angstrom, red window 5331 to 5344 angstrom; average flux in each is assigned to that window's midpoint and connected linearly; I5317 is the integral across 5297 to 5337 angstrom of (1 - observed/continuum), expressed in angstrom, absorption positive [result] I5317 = 2.3 angstrom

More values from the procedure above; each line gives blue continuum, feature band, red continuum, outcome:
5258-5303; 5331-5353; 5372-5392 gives -0.49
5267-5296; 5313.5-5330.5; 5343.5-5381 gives 0.99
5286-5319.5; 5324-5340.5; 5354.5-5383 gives 1.18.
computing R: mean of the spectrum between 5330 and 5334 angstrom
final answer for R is 19.4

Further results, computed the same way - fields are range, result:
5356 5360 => 21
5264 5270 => 15.8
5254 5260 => 19.3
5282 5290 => 20.6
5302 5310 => 19.8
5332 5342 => 20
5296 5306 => 19.5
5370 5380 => 20.4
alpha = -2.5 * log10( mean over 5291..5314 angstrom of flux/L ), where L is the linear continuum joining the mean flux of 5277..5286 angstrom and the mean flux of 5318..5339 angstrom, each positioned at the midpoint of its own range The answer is -0.07 mag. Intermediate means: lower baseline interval 19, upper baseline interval 18.7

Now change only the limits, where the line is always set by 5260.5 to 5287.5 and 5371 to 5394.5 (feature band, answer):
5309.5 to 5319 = -0.10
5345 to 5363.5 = -0.05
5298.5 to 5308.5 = -0.10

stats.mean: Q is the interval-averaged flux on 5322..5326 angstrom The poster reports 18.9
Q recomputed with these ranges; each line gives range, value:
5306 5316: 20.7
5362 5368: 20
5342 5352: 19.3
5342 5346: 19.1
